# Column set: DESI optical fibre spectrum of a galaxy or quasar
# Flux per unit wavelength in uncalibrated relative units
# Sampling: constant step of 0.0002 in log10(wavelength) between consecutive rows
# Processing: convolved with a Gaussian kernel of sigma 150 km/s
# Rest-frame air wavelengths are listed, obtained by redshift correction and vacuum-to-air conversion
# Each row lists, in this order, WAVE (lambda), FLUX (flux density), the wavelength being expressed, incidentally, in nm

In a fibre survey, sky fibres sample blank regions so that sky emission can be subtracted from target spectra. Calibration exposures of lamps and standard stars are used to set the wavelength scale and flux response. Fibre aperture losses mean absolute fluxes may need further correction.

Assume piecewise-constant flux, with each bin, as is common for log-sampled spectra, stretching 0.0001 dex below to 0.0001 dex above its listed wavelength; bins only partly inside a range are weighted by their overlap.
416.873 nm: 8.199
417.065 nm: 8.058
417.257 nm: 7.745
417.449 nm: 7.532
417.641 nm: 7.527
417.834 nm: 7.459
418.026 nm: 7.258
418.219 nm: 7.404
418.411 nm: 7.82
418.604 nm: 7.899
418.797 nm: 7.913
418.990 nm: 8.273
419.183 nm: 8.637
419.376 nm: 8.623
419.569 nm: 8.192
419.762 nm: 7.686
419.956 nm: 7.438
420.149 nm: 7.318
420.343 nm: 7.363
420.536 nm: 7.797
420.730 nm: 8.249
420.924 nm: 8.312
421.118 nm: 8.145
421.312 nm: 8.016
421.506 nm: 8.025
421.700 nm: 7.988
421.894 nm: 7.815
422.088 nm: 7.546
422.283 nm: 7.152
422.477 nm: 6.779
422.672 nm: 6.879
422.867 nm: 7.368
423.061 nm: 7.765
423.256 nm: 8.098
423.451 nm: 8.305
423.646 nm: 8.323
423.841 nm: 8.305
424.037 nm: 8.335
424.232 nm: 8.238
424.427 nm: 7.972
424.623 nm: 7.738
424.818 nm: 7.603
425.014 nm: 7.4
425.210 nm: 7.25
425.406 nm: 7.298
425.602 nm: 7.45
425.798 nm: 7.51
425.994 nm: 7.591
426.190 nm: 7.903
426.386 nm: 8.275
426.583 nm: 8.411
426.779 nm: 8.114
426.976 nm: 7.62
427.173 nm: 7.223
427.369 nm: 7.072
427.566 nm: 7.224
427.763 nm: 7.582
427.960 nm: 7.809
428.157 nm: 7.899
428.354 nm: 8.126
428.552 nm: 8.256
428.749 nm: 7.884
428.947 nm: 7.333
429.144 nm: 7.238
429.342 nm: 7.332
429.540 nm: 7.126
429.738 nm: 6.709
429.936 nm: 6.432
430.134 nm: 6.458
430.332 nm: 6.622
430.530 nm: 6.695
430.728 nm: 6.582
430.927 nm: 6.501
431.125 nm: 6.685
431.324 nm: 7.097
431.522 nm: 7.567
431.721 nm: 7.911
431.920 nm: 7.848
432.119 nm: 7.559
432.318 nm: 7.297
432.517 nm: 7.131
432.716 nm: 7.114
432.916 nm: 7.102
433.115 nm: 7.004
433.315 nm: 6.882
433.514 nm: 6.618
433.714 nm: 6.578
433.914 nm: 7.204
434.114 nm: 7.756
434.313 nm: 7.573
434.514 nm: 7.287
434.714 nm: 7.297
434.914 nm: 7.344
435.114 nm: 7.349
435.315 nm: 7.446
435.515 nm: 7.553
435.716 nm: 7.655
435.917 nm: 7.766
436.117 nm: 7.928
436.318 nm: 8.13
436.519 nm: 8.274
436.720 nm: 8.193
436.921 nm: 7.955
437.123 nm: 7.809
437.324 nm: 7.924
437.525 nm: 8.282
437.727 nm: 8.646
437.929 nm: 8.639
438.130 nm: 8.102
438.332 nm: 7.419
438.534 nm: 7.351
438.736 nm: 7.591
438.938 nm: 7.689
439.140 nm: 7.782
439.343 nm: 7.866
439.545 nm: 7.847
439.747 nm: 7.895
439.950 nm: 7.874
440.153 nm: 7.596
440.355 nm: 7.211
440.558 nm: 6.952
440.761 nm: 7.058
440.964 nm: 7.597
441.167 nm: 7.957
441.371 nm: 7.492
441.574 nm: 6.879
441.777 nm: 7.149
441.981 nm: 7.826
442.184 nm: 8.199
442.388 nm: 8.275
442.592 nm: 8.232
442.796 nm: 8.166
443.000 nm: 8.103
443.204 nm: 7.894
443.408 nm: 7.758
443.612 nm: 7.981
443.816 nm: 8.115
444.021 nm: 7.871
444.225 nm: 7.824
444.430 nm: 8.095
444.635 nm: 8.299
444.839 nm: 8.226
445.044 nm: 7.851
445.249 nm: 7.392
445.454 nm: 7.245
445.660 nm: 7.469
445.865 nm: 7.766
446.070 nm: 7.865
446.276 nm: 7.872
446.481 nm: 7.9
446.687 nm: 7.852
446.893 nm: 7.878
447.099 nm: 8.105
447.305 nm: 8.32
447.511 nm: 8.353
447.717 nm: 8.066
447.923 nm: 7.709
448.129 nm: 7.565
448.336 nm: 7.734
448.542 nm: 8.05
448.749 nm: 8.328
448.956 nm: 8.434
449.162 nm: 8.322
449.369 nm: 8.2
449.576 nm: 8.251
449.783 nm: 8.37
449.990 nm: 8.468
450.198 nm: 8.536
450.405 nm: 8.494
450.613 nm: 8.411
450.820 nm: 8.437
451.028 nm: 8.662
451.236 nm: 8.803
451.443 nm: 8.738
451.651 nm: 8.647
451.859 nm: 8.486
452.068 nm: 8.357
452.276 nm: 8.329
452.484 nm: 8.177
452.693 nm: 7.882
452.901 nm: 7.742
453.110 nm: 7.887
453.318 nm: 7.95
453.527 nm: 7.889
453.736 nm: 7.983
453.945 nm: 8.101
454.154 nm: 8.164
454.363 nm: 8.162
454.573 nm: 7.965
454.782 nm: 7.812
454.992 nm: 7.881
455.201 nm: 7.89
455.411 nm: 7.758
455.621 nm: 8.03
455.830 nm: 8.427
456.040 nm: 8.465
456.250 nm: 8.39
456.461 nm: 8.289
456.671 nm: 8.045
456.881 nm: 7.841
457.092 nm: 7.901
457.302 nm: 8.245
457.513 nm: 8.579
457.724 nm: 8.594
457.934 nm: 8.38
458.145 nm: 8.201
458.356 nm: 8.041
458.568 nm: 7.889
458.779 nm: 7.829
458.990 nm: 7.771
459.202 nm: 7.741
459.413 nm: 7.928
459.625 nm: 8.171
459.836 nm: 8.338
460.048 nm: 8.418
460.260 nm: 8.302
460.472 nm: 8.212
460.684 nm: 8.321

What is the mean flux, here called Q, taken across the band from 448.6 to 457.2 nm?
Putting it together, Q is 8.22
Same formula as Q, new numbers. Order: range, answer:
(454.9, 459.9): 8.11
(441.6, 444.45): 7.93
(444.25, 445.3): 7.99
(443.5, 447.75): 7.92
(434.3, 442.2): 7.71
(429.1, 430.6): 6.81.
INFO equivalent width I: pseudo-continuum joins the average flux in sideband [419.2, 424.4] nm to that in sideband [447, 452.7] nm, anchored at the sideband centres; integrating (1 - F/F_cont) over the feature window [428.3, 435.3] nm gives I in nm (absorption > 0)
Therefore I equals 0.73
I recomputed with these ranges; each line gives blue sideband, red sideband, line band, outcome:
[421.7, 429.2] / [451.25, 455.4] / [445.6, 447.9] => 0.020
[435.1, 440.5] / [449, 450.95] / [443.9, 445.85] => 0.085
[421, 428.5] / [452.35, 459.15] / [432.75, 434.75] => 0.182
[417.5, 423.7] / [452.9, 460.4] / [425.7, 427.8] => 0.041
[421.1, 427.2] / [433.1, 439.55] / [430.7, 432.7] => 0.121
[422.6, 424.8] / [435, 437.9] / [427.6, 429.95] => 0.128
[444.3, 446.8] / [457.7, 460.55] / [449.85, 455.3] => -0.174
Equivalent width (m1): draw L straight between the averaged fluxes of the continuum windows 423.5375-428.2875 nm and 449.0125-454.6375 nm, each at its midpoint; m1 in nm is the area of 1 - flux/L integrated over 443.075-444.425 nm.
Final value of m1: 0.03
